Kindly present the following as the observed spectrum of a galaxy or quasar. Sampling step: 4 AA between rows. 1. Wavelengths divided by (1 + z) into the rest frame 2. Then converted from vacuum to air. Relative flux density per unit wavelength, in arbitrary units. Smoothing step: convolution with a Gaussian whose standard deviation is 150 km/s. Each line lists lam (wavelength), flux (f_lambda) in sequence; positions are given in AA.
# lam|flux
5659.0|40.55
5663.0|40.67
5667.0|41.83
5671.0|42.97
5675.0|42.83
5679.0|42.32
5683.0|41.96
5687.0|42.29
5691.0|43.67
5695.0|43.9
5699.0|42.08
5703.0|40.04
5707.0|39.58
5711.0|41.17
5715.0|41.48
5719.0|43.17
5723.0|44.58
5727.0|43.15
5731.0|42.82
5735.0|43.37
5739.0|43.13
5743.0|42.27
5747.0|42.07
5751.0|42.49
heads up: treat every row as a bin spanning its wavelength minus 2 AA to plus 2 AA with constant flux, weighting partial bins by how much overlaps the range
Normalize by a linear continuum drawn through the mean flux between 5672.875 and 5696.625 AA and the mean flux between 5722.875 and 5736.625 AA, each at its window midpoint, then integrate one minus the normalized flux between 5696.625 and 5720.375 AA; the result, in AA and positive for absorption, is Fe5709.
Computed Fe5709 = 1.02 AA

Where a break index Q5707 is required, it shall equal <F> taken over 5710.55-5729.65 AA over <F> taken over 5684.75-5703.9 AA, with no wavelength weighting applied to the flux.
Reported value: 1.0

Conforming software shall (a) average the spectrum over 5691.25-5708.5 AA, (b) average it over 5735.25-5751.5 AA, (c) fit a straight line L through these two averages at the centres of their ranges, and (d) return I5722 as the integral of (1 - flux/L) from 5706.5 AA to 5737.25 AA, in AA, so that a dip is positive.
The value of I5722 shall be -0.3 AA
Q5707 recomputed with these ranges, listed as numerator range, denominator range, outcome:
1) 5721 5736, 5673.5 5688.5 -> 1.03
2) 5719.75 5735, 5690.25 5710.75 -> 1.04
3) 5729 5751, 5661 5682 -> 1.01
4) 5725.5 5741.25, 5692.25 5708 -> 1.04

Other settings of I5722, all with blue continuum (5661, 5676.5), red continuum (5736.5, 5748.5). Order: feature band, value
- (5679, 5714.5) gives 0.33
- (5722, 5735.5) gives -0.30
